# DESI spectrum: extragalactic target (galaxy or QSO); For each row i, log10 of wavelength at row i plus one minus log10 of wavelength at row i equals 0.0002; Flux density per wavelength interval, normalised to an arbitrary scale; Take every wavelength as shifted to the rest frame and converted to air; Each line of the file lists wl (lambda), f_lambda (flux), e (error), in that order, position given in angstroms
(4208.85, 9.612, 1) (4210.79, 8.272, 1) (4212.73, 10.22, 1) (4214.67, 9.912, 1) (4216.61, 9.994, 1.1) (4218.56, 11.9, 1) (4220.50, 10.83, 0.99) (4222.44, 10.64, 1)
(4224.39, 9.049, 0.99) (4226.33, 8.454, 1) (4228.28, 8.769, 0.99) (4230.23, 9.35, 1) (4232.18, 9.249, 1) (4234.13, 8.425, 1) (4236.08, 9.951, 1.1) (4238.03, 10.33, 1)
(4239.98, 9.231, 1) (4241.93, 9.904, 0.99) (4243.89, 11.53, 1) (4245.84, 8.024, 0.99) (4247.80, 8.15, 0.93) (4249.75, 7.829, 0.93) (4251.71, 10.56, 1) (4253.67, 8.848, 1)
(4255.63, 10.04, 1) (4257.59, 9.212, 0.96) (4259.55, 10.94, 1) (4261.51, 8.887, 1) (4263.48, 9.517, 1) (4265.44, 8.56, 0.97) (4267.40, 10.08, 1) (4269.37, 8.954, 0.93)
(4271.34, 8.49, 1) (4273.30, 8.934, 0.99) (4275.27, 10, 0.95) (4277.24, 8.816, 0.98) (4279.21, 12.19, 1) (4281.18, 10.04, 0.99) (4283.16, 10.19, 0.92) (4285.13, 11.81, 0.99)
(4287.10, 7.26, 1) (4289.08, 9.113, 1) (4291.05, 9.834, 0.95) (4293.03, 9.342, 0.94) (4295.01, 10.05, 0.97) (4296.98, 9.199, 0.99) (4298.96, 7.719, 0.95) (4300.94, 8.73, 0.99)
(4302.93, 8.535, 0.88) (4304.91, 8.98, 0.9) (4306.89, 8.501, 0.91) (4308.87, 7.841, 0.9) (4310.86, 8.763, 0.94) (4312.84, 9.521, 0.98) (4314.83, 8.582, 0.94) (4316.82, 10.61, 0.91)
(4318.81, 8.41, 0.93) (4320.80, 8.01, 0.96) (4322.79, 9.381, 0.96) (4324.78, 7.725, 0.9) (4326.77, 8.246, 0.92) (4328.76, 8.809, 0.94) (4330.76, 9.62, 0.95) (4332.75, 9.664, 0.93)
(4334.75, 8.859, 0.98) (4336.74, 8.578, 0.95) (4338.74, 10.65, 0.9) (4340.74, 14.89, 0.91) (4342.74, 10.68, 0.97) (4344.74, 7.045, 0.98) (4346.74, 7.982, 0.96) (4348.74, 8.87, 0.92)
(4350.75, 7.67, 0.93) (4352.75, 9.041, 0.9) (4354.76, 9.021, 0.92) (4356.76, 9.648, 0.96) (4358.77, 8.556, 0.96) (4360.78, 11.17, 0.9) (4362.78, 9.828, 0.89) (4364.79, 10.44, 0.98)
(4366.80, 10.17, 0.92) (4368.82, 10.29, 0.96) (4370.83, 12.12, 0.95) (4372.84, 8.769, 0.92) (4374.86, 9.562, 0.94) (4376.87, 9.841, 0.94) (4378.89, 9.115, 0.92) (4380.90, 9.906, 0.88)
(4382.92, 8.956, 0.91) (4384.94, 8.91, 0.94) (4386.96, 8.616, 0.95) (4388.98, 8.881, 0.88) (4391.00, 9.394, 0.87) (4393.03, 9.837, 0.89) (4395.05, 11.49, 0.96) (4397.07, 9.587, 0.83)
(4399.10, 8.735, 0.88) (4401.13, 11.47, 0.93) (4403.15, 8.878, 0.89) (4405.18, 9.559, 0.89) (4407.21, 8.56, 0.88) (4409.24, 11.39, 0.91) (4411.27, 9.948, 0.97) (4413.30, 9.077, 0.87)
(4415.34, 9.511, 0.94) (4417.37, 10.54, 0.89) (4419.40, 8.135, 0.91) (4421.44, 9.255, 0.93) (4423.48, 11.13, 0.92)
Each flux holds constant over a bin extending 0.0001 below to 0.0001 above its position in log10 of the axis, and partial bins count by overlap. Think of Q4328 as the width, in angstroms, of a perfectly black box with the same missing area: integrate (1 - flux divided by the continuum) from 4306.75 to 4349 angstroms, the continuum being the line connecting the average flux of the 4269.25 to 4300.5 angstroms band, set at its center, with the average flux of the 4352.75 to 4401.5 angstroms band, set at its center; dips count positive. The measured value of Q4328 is 1.93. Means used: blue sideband 9.5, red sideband 9.72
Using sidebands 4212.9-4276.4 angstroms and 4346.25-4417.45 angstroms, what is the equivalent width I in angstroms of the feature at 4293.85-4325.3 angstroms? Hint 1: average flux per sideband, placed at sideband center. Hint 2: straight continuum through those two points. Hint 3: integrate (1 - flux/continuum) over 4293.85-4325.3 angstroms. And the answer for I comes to 2.5 angstroms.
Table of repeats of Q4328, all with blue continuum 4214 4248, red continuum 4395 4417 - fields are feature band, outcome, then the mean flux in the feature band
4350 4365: 0.55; 9.4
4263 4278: 0.84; 9.17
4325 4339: 1.00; 9.05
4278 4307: 0.78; 9.45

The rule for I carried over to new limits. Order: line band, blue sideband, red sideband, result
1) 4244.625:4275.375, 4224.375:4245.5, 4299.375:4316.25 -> 0.0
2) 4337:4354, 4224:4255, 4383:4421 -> -0.2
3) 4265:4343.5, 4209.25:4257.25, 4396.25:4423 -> 1.8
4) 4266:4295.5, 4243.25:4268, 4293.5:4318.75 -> -1.7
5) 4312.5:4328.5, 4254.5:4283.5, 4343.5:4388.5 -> 1.2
